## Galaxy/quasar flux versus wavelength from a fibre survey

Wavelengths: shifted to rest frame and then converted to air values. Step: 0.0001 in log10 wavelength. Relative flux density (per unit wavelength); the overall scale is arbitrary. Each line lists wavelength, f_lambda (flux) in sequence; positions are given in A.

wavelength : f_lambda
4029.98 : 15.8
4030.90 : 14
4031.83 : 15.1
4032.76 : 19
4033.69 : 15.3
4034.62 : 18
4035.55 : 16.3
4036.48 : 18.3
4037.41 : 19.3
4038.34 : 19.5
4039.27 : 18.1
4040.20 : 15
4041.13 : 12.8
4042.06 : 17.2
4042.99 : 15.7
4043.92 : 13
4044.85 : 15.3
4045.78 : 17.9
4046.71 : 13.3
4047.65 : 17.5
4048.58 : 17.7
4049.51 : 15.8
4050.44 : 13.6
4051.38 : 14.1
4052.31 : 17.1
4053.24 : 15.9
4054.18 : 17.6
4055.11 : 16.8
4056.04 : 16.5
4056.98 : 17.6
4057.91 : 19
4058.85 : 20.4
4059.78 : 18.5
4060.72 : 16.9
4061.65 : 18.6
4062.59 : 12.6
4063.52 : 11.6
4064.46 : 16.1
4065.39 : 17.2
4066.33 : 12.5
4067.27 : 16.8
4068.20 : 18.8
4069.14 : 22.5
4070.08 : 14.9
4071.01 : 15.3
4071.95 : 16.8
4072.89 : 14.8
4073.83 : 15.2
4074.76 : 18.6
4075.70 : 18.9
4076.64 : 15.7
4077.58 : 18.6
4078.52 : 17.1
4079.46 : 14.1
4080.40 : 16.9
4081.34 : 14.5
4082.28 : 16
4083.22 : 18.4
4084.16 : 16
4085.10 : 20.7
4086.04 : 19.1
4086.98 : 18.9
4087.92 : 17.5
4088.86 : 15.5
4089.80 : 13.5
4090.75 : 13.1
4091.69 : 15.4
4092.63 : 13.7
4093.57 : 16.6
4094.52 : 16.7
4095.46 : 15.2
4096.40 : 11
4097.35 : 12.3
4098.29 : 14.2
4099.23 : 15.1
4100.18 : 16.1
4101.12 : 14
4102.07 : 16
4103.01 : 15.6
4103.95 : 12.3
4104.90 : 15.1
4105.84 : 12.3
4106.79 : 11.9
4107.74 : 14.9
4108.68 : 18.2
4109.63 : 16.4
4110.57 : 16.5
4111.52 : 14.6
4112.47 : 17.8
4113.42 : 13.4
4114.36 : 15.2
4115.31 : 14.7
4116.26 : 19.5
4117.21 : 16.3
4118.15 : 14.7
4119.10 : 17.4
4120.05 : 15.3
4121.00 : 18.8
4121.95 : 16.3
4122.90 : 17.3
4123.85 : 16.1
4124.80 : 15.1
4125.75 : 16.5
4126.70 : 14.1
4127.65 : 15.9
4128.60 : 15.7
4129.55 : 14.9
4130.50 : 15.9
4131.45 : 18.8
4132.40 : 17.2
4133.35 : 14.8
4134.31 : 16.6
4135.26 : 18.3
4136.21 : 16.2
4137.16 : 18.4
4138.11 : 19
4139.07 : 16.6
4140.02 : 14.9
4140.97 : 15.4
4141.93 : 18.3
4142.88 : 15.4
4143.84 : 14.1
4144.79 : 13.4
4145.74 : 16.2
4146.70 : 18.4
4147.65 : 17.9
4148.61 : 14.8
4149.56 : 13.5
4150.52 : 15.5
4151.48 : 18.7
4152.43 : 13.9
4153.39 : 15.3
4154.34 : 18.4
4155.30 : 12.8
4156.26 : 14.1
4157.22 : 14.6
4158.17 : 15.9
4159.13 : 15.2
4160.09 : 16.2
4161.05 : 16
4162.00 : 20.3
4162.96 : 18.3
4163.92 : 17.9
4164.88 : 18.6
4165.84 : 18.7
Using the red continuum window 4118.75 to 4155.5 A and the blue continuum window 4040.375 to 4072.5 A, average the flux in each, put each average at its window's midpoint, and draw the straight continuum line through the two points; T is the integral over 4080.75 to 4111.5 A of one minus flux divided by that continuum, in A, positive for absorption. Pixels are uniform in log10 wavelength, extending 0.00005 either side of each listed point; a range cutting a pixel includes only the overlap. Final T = 1.6 A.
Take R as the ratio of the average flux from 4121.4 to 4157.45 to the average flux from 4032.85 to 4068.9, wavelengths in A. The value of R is 0.97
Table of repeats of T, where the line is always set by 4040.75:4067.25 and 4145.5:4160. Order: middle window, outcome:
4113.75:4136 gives -0.73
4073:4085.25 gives -0.66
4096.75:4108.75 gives 1.18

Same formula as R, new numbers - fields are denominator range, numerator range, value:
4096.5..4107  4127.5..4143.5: 1.18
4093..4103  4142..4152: 1.08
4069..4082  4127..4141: 1.00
